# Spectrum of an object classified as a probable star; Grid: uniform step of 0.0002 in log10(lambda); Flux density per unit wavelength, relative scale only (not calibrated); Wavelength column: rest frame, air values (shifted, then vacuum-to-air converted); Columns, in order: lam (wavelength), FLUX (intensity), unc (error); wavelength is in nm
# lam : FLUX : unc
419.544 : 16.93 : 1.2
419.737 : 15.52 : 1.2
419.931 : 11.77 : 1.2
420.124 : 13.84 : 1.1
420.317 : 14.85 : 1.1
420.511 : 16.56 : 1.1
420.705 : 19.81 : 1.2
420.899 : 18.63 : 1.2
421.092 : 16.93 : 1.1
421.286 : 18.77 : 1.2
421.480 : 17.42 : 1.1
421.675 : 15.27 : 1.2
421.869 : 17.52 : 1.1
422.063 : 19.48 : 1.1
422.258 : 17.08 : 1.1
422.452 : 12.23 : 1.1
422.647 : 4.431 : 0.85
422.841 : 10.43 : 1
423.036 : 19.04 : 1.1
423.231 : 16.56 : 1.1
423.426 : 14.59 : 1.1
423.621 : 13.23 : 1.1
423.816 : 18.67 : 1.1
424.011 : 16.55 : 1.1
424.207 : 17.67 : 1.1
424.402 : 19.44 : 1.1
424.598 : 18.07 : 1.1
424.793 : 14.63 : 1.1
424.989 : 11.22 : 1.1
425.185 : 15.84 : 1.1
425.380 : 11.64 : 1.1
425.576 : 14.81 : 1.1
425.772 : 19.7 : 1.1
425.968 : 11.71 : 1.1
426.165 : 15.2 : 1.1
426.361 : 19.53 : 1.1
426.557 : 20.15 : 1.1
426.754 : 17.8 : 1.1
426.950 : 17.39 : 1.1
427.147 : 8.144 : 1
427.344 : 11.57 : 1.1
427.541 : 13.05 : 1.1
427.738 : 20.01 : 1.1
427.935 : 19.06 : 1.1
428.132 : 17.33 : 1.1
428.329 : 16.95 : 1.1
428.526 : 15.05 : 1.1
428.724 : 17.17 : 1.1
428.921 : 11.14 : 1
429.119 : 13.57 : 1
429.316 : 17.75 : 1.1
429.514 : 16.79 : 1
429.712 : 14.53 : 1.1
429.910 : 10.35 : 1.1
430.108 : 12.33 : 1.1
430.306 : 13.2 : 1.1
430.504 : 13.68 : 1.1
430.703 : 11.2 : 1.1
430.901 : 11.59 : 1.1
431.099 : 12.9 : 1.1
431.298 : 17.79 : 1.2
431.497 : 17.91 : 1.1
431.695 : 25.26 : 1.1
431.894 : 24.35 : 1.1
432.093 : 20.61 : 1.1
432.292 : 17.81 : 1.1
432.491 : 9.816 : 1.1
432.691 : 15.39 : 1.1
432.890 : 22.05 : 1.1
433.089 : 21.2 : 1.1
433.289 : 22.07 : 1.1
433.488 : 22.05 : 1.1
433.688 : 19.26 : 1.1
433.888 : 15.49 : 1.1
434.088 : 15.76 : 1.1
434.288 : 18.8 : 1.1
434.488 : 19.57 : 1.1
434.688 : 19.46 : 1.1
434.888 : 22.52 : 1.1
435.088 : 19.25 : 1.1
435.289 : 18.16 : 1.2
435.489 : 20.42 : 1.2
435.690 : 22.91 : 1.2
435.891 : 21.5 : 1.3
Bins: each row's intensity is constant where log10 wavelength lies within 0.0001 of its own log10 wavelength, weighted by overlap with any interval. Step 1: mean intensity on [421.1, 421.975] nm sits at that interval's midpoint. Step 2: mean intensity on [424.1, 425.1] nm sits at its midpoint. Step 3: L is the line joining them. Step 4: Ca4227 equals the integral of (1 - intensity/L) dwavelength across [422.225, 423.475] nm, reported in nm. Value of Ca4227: 0.26 nm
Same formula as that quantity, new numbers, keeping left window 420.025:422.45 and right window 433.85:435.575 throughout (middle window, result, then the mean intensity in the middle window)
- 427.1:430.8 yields 0.745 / 14.4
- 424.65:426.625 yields 0.246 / 15.4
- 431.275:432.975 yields -0.043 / 19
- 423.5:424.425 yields 0.028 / 16.9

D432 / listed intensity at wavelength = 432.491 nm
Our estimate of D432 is 9.816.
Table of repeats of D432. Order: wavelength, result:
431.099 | 12.9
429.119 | 13.57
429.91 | 10.35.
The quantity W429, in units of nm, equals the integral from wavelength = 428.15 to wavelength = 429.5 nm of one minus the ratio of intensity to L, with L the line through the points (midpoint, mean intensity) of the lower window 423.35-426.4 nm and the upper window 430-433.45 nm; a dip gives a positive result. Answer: 0.08 nm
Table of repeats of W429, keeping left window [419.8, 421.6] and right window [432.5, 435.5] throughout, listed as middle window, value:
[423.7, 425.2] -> 0.061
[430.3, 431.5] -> 0.305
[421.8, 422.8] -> 0.175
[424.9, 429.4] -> 0.579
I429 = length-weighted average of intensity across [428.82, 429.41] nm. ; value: 14.2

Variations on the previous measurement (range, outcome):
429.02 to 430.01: 14.6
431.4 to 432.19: 22.1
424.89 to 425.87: 14.6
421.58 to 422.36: 17.3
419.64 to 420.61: 14.5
